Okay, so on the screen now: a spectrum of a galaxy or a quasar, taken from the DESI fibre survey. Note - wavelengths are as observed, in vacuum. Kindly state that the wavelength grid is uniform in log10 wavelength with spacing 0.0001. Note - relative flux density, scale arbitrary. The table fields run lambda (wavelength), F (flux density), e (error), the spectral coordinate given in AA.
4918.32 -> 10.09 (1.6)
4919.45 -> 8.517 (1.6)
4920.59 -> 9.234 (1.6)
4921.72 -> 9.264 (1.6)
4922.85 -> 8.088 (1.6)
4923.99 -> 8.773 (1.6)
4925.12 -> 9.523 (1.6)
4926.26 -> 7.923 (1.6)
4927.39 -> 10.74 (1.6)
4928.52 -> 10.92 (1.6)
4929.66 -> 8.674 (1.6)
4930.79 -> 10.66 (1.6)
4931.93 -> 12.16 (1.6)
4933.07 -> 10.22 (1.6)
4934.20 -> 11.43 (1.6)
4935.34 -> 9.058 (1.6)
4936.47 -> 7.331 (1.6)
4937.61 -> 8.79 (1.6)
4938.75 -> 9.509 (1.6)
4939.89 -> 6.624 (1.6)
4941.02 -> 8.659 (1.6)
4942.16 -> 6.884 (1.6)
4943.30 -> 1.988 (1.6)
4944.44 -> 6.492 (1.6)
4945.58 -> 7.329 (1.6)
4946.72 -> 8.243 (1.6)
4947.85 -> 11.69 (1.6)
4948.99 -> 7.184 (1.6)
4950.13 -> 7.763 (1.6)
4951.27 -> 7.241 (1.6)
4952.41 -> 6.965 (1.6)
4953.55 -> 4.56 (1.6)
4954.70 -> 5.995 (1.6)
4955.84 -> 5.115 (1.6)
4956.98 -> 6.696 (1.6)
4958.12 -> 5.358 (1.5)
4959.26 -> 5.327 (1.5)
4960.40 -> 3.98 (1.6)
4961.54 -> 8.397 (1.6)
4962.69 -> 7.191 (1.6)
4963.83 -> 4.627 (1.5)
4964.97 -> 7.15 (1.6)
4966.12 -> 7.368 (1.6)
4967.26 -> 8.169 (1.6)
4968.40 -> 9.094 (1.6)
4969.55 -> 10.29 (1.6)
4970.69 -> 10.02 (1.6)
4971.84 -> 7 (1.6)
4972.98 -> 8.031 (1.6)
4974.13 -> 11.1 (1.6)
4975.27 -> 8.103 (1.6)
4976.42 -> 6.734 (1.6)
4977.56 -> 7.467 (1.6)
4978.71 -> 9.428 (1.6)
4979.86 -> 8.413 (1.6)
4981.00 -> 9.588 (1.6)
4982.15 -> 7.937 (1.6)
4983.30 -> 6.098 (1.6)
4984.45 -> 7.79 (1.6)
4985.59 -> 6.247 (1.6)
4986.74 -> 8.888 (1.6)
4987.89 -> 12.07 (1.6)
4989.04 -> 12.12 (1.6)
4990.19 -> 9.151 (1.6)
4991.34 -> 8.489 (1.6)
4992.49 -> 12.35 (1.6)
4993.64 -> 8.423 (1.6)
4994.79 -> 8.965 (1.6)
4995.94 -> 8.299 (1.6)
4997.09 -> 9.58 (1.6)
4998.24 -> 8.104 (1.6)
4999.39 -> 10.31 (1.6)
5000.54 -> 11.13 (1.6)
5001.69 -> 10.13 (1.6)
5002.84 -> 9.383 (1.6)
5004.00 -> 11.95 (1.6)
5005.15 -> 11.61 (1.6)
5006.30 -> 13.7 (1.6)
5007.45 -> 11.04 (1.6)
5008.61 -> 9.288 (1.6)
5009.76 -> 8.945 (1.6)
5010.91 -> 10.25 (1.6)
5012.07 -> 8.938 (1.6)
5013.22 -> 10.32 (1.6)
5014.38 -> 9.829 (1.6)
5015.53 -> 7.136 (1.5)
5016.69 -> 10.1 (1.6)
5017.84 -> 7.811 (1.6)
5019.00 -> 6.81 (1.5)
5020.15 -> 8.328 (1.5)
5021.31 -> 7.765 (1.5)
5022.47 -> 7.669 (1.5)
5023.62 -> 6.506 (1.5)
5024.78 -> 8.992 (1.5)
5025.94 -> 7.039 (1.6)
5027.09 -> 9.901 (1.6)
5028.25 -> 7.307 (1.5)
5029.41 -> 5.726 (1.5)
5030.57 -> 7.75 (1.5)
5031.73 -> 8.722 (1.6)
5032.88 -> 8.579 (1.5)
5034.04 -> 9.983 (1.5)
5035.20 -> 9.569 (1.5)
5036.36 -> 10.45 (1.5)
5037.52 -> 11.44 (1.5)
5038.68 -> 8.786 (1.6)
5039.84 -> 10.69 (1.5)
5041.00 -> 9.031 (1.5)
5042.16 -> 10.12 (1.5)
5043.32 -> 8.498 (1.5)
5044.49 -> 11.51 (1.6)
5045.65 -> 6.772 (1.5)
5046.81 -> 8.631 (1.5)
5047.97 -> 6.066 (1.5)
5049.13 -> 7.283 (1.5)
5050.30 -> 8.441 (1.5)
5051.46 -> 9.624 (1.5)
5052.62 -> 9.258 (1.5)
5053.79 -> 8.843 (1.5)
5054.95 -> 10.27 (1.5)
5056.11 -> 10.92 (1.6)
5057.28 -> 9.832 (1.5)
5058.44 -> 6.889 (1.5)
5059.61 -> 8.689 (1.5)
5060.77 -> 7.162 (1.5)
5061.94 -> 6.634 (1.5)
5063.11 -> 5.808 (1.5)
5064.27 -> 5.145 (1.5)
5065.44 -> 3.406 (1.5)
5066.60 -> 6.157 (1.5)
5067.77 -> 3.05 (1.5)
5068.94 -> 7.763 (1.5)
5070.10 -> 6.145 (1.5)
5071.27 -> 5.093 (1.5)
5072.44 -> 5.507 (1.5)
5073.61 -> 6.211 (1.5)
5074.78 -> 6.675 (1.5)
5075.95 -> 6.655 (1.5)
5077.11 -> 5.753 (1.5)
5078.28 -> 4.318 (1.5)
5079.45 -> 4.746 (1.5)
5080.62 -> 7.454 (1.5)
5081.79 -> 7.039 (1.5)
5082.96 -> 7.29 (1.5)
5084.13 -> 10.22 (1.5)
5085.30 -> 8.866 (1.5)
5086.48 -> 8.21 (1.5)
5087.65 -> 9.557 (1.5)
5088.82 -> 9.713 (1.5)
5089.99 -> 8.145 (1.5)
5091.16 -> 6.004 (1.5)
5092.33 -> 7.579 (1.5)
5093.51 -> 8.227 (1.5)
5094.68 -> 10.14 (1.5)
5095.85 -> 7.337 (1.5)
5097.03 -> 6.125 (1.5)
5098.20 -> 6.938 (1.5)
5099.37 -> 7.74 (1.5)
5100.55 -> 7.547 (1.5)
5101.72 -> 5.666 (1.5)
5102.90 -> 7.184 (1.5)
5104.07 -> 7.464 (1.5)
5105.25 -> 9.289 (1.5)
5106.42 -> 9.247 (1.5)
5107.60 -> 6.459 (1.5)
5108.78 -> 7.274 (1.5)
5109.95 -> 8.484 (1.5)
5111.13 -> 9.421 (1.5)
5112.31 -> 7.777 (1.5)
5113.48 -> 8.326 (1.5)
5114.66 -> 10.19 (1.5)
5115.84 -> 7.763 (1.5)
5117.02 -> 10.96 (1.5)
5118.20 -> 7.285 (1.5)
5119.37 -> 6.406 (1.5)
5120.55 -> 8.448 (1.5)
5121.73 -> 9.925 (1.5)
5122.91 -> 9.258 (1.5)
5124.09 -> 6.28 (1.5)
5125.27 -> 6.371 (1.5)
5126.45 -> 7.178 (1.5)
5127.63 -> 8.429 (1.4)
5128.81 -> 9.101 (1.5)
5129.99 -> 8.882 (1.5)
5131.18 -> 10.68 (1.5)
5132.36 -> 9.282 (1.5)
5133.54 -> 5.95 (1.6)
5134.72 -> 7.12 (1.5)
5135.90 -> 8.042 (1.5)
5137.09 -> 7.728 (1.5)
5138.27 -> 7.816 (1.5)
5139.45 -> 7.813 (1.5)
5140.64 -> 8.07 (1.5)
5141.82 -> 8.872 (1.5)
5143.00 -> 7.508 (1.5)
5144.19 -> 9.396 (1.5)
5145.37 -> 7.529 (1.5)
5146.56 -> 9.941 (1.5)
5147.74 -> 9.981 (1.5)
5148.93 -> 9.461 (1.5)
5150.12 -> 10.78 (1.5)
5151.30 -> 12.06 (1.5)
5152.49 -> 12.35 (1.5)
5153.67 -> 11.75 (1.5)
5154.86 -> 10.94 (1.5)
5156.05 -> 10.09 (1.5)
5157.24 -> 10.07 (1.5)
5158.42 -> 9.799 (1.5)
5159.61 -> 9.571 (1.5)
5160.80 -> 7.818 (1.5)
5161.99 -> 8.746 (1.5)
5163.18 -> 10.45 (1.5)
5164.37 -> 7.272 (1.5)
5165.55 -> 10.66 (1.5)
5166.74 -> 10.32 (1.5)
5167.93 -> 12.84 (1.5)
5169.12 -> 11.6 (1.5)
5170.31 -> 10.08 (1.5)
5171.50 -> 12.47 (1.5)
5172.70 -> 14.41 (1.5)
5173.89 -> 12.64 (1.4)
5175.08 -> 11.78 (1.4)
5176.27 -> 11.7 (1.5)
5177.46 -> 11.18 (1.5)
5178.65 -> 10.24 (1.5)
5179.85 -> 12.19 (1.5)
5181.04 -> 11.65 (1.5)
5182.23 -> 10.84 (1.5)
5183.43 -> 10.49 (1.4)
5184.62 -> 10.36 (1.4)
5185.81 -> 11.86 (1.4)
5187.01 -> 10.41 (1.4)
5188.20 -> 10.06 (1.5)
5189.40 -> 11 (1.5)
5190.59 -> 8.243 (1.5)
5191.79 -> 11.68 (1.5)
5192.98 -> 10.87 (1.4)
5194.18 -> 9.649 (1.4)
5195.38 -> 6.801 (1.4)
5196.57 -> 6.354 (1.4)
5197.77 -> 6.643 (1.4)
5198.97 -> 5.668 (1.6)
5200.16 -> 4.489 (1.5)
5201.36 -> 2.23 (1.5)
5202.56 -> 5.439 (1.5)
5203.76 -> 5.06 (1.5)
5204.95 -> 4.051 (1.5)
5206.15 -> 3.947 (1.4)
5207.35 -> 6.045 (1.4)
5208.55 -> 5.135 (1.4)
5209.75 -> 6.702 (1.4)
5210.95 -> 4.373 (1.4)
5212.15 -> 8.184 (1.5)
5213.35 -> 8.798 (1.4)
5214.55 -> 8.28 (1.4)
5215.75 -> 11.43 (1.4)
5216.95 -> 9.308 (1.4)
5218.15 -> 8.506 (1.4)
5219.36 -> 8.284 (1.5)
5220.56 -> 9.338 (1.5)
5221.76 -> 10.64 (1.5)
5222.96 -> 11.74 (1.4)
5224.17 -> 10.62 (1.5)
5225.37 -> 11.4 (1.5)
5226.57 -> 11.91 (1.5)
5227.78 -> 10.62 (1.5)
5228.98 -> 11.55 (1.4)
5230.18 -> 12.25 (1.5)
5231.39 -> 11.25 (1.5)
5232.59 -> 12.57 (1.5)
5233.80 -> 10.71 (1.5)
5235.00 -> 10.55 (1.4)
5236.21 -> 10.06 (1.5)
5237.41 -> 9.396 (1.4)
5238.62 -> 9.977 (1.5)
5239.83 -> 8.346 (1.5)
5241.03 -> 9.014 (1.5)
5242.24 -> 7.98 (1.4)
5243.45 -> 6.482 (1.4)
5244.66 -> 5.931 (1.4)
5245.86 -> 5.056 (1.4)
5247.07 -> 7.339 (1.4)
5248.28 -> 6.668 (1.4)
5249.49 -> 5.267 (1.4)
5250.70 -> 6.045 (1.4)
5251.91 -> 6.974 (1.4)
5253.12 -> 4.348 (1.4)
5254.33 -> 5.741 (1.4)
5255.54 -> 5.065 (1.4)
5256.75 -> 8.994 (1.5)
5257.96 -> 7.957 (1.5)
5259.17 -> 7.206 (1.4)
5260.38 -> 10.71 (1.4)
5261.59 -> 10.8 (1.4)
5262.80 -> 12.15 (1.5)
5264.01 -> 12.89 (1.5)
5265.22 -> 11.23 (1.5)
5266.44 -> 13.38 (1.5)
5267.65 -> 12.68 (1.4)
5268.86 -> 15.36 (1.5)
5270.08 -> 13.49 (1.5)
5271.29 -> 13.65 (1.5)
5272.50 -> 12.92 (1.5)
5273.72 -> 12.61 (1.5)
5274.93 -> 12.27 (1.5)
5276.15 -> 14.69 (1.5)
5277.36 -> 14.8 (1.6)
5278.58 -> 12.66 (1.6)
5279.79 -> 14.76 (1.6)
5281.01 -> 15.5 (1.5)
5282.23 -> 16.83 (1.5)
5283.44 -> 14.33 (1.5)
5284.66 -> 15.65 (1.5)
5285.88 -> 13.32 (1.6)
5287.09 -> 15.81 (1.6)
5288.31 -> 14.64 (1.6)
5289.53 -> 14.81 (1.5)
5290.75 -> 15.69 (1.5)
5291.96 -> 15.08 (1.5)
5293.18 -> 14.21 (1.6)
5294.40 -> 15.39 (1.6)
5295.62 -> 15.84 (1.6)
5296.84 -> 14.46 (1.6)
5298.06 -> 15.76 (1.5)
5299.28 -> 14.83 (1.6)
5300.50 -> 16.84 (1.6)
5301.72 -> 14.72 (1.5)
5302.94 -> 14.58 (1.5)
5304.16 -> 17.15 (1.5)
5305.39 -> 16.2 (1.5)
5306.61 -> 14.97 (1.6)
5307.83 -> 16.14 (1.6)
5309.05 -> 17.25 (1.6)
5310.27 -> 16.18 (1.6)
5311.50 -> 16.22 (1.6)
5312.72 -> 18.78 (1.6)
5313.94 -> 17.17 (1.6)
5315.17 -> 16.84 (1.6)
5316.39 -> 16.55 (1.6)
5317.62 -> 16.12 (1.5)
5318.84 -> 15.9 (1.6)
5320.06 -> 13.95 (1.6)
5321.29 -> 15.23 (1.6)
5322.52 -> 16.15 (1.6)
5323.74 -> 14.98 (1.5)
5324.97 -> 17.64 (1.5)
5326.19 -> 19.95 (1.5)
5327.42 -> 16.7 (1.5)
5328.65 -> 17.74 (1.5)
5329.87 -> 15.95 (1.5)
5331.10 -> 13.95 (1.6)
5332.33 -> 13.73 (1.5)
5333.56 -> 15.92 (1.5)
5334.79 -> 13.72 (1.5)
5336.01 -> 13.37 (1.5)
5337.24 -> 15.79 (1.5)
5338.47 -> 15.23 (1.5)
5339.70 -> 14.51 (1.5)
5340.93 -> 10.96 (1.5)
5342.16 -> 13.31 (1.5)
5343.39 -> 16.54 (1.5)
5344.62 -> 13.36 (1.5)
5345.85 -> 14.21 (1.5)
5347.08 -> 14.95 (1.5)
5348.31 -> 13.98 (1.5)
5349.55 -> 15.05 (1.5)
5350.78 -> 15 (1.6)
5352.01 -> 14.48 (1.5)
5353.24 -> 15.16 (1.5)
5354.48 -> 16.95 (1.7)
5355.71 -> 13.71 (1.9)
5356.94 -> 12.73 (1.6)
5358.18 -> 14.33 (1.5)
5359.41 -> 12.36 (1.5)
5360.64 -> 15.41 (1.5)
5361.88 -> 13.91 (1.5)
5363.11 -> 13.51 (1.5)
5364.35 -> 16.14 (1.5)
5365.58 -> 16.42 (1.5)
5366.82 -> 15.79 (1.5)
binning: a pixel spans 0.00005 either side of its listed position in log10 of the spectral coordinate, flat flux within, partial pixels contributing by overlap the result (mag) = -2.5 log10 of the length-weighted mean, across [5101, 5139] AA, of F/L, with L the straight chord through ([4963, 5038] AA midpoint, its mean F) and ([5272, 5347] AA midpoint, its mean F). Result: 0.37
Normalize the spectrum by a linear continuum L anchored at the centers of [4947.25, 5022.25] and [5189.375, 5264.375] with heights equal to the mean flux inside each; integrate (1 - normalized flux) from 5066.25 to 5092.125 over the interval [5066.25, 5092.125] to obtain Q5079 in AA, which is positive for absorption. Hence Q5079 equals 4.8 AA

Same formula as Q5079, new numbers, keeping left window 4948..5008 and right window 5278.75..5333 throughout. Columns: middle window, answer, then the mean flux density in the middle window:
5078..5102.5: 7.5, 7.6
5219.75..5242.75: 5.8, 10.5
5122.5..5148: 8.0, 8.21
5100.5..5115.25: 4.3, 8.04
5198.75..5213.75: 9.1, 5.34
